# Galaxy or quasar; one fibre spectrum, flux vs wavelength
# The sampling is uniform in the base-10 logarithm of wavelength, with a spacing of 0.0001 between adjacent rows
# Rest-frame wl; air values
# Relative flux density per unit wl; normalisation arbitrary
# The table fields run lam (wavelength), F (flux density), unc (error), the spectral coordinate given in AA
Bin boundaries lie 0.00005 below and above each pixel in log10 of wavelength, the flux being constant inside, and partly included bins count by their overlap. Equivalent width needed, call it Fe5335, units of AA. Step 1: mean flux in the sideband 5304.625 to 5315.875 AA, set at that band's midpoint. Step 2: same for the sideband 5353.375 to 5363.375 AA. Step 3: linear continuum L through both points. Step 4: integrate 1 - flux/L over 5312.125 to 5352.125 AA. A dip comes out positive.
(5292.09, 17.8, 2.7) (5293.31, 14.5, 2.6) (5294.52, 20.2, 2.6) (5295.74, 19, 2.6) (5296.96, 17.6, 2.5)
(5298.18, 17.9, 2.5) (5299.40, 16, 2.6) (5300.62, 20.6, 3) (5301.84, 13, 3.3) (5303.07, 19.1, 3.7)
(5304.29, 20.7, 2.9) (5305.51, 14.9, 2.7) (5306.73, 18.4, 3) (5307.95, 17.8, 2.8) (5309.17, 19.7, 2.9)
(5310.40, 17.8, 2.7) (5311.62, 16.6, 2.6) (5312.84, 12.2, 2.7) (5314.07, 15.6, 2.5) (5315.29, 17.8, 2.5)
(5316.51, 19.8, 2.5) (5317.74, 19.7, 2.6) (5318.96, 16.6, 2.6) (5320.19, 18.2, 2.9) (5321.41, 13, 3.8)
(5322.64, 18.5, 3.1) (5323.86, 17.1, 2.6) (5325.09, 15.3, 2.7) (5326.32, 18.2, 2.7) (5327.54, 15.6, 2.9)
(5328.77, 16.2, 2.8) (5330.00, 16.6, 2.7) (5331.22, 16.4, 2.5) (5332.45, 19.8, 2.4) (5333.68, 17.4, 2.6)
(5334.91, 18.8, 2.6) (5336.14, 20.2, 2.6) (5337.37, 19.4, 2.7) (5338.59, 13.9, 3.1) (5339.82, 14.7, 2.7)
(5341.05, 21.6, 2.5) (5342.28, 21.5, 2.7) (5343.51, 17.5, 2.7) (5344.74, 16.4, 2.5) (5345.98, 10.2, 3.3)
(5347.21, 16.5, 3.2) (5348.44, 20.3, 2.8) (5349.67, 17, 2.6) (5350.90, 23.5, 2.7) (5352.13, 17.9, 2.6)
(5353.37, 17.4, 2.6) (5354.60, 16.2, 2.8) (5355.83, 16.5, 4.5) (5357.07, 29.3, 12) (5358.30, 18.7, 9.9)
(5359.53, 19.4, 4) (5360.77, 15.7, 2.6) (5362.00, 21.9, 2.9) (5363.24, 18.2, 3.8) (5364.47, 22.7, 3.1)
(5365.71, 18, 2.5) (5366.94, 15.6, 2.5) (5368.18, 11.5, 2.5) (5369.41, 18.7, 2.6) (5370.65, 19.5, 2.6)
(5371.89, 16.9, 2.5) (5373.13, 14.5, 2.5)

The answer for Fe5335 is 1.45 AA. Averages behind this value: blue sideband 16.9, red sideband 19.4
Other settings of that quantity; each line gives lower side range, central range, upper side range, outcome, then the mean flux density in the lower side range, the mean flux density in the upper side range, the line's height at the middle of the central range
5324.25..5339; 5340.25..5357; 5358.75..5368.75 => -0.5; 17.4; 17.9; 17.7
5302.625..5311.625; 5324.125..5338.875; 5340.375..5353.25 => 0.7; 18.2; 18.2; 18.2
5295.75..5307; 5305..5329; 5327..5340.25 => 0.6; 17.6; 17.2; 17.4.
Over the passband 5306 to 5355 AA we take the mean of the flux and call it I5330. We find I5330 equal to 17.4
